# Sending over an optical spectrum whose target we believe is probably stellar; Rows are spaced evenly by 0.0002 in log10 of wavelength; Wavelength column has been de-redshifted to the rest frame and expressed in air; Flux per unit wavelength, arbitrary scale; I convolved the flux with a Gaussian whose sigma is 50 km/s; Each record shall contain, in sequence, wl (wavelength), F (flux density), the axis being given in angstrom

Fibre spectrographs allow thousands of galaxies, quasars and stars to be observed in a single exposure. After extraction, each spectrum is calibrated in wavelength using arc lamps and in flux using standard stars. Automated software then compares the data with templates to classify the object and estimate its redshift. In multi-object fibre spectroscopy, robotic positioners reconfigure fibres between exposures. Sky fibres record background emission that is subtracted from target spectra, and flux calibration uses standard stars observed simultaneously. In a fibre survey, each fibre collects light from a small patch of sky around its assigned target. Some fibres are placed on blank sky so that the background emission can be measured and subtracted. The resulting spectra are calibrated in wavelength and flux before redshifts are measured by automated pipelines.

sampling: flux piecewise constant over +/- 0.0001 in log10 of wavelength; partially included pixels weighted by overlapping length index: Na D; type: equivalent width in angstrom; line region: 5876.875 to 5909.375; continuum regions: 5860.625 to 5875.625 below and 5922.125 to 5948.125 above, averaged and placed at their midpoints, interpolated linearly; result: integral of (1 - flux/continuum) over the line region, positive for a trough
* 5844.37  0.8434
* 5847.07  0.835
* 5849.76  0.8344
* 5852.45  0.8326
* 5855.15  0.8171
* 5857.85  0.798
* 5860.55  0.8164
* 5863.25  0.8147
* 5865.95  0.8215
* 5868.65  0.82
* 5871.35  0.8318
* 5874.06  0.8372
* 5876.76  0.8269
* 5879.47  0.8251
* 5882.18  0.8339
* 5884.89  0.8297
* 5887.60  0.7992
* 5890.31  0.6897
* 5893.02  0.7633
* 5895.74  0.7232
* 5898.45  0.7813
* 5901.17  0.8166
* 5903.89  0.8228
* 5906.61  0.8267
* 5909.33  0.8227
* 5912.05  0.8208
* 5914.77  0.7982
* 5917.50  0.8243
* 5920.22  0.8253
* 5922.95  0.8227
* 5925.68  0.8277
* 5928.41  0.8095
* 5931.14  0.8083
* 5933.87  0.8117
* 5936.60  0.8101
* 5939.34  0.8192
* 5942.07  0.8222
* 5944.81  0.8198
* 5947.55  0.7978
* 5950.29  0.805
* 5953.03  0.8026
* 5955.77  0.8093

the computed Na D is 1.0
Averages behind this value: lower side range 0.825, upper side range 0.815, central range 0.795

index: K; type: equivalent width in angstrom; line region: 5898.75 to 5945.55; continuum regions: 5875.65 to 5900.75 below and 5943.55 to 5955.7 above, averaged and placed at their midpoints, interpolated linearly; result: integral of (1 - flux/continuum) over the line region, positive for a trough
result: -1.2 angstrom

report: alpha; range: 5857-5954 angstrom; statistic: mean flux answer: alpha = 0.809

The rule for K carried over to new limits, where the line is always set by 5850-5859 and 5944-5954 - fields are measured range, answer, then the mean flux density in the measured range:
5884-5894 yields 0.6 angstrom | 0.768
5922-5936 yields -0.1 angstrom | 0.816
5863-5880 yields -0.2 angstrom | 0.826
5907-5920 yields -0.1 angstrom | 0.818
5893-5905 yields 0.4 angstrom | 0.782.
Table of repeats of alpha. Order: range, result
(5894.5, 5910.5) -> 0.799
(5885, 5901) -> 0.762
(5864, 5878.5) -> 0.827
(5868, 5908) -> 0.801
